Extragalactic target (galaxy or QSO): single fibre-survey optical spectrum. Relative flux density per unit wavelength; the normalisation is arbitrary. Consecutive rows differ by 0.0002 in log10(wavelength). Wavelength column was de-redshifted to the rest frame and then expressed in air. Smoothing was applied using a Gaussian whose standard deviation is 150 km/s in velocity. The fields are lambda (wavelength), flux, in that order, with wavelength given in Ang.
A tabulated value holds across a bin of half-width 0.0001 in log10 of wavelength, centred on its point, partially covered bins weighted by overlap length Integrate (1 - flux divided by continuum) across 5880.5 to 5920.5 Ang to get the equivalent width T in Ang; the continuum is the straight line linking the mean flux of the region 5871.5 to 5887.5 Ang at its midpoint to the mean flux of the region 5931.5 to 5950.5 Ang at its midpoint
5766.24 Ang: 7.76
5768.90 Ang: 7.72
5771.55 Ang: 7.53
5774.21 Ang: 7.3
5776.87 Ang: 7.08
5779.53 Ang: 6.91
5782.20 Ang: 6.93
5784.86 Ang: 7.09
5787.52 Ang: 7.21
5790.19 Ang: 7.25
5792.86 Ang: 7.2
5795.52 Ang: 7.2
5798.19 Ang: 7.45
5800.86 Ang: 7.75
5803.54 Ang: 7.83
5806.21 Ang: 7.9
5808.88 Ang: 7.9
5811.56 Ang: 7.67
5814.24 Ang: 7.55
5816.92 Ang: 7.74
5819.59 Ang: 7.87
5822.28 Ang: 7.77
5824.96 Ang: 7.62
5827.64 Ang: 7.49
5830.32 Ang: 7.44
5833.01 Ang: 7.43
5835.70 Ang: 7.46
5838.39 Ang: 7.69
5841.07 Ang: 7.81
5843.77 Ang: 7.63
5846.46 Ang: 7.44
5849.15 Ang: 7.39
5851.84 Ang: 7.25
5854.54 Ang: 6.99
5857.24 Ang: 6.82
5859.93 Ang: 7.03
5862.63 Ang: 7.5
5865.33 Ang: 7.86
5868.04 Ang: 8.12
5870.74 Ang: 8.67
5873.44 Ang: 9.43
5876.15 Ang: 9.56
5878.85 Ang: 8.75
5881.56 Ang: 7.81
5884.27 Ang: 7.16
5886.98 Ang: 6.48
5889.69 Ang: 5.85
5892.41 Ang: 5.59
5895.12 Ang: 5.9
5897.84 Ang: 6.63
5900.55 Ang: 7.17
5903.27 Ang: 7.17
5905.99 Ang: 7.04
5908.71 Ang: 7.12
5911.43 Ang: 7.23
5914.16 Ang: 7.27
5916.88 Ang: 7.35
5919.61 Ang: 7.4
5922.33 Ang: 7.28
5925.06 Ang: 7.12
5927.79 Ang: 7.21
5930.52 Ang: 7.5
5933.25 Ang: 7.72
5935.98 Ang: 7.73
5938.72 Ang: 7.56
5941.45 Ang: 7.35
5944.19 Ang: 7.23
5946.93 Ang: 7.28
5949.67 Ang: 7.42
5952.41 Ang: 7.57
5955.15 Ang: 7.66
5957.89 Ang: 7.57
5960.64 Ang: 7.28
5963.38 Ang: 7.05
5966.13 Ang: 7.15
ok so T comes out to 5.73 Ang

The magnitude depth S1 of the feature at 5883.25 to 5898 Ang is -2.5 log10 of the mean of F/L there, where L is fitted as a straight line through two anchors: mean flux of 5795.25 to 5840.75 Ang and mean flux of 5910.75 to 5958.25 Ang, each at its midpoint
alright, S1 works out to 0.20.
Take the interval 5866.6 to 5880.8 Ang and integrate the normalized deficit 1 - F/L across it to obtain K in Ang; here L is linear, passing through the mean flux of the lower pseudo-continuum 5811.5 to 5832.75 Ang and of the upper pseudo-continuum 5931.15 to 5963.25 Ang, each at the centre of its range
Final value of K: -2.4 Ang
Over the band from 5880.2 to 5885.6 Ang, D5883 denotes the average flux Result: 7.48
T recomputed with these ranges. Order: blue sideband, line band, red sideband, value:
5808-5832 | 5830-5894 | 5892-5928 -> -1.7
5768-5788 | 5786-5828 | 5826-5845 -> -1.1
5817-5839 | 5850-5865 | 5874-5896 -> 0.5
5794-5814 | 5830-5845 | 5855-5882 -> 0.6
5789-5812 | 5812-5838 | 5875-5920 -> -0.5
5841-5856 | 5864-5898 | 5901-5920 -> -1.2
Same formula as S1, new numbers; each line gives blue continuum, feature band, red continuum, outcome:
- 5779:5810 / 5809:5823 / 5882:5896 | -0.085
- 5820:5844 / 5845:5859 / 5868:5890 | 0.090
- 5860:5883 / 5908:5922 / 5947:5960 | 0.091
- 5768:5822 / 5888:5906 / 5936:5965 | 0.155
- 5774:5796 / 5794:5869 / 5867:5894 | -0.021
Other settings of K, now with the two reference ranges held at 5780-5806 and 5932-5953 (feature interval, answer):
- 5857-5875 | -1.46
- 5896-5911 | 0.88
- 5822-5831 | -0.25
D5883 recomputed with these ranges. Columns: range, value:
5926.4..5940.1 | 7.55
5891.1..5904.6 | 6.5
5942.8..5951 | 7.3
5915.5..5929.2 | 7.27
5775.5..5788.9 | 7.04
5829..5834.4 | 7.42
